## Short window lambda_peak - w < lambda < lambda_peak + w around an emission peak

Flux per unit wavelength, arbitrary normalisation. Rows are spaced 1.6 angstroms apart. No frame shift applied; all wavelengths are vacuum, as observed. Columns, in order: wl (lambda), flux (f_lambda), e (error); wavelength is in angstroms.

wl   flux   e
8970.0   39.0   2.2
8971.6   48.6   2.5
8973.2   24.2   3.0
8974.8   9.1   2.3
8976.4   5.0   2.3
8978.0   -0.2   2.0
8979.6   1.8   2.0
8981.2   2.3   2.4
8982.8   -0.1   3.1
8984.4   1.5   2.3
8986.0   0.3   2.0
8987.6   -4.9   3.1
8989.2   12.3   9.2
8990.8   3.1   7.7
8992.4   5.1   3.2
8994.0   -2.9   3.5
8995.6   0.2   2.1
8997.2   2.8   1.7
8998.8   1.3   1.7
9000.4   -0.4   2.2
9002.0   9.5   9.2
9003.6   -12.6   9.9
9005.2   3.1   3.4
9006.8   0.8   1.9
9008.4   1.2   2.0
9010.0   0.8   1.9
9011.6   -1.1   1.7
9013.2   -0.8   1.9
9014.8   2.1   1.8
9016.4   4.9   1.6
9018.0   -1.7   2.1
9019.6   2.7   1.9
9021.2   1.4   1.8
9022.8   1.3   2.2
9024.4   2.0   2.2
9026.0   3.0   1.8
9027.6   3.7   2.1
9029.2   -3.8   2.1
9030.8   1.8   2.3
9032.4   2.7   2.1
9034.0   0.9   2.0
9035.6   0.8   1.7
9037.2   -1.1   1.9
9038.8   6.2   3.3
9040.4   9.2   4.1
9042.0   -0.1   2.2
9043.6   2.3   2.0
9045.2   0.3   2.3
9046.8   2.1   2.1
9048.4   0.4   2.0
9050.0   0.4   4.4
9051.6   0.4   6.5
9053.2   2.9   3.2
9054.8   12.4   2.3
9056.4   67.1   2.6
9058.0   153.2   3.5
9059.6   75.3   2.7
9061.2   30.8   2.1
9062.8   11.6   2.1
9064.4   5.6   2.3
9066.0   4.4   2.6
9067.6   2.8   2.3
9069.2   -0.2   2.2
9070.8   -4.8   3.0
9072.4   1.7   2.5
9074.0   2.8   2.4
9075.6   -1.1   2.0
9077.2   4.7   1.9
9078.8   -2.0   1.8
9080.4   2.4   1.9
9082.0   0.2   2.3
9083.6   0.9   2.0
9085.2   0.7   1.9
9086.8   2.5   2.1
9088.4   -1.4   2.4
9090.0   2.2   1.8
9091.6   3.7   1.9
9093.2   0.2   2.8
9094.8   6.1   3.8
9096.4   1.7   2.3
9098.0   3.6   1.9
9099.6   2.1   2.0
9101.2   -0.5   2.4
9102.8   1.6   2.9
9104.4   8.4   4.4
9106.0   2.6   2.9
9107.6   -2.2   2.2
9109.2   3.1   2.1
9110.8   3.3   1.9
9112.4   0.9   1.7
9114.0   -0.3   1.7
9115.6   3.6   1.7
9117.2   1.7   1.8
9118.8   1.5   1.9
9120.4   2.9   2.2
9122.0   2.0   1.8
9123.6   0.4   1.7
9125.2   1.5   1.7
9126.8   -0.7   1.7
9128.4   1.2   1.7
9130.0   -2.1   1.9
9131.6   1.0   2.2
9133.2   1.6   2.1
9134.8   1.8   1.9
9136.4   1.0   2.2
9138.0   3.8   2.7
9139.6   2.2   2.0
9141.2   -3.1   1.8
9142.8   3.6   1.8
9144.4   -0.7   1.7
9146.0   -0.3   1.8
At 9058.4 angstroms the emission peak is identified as [O III]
